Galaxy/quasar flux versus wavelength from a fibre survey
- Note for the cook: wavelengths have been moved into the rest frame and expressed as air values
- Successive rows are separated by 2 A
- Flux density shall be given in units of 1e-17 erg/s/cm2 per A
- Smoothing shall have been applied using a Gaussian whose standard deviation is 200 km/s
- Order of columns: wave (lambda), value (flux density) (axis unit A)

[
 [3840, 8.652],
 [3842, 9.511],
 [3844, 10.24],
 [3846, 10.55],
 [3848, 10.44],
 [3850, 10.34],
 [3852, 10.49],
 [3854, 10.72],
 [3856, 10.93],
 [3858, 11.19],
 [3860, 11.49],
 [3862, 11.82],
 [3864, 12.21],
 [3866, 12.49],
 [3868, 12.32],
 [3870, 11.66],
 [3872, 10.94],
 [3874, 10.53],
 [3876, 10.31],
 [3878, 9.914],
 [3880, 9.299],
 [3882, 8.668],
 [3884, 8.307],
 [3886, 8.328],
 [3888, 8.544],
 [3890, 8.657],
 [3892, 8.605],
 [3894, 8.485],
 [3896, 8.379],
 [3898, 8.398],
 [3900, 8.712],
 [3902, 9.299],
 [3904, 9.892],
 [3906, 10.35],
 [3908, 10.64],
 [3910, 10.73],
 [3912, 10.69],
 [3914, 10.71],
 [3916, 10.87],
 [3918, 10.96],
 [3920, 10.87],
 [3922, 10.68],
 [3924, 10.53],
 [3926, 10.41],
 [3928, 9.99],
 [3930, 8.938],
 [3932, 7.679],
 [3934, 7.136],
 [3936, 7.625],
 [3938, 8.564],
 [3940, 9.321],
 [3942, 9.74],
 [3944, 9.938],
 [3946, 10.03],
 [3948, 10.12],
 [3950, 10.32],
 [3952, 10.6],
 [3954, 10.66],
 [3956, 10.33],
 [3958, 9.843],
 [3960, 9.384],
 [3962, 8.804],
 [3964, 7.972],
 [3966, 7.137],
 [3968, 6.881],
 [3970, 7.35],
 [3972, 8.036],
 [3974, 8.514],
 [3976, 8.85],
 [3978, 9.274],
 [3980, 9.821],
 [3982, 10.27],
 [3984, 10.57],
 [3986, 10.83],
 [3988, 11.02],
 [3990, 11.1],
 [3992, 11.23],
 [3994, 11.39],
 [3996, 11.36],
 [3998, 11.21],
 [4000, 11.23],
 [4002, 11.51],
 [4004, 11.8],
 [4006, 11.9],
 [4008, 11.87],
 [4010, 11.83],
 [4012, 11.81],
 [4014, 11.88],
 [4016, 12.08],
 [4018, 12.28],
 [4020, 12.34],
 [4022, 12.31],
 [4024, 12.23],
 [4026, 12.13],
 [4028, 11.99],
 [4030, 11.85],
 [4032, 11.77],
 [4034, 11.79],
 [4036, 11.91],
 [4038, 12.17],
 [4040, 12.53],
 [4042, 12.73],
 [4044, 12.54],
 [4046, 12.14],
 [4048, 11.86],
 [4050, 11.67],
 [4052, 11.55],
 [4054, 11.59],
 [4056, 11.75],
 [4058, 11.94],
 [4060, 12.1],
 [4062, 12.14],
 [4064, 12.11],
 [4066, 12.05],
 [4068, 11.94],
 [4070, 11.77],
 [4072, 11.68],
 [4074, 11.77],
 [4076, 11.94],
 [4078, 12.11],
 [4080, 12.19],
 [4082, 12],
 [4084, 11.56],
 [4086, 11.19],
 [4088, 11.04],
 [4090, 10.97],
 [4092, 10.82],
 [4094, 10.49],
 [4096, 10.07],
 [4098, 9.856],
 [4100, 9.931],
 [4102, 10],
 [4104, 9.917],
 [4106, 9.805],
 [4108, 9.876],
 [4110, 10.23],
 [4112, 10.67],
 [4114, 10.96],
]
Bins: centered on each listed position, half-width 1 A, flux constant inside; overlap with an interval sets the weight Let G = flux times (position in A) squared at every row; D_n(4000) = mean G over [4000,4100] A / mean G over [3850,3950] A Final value 1.3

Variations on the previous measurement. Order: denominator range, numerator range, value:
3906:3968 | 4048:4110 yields 1.25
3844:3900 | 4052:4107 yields 1.24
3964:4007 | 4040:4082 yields 1.24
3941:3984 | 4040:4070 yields 1.36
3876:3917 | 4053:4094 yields 1.36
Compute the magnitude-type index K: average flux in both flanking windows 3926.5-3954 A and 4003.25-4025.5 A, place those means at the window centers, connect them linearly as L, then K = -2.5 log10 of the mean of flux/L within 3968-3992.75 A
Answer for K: 0.13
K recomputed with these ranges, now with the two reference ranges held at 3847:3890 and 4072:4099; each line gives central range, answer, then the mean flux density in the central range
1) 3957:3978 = 0.286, 8.32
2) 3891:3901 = 0.235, 8.52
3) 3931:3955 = 0.156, 9.31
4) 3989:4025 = -0.074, 11.7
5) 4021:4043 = -0.100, 12.1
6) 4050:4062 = -0.063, 11.8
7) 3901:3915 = 0.030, 10.3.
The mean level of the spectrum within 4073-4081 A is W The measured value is 12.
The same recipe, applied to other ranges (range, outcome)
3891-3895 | 8.54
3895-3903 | 8.7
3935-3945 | 9.04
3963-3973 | 7.48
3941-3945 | 9.84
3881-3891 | 8.5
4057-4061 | 12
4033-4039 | 12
